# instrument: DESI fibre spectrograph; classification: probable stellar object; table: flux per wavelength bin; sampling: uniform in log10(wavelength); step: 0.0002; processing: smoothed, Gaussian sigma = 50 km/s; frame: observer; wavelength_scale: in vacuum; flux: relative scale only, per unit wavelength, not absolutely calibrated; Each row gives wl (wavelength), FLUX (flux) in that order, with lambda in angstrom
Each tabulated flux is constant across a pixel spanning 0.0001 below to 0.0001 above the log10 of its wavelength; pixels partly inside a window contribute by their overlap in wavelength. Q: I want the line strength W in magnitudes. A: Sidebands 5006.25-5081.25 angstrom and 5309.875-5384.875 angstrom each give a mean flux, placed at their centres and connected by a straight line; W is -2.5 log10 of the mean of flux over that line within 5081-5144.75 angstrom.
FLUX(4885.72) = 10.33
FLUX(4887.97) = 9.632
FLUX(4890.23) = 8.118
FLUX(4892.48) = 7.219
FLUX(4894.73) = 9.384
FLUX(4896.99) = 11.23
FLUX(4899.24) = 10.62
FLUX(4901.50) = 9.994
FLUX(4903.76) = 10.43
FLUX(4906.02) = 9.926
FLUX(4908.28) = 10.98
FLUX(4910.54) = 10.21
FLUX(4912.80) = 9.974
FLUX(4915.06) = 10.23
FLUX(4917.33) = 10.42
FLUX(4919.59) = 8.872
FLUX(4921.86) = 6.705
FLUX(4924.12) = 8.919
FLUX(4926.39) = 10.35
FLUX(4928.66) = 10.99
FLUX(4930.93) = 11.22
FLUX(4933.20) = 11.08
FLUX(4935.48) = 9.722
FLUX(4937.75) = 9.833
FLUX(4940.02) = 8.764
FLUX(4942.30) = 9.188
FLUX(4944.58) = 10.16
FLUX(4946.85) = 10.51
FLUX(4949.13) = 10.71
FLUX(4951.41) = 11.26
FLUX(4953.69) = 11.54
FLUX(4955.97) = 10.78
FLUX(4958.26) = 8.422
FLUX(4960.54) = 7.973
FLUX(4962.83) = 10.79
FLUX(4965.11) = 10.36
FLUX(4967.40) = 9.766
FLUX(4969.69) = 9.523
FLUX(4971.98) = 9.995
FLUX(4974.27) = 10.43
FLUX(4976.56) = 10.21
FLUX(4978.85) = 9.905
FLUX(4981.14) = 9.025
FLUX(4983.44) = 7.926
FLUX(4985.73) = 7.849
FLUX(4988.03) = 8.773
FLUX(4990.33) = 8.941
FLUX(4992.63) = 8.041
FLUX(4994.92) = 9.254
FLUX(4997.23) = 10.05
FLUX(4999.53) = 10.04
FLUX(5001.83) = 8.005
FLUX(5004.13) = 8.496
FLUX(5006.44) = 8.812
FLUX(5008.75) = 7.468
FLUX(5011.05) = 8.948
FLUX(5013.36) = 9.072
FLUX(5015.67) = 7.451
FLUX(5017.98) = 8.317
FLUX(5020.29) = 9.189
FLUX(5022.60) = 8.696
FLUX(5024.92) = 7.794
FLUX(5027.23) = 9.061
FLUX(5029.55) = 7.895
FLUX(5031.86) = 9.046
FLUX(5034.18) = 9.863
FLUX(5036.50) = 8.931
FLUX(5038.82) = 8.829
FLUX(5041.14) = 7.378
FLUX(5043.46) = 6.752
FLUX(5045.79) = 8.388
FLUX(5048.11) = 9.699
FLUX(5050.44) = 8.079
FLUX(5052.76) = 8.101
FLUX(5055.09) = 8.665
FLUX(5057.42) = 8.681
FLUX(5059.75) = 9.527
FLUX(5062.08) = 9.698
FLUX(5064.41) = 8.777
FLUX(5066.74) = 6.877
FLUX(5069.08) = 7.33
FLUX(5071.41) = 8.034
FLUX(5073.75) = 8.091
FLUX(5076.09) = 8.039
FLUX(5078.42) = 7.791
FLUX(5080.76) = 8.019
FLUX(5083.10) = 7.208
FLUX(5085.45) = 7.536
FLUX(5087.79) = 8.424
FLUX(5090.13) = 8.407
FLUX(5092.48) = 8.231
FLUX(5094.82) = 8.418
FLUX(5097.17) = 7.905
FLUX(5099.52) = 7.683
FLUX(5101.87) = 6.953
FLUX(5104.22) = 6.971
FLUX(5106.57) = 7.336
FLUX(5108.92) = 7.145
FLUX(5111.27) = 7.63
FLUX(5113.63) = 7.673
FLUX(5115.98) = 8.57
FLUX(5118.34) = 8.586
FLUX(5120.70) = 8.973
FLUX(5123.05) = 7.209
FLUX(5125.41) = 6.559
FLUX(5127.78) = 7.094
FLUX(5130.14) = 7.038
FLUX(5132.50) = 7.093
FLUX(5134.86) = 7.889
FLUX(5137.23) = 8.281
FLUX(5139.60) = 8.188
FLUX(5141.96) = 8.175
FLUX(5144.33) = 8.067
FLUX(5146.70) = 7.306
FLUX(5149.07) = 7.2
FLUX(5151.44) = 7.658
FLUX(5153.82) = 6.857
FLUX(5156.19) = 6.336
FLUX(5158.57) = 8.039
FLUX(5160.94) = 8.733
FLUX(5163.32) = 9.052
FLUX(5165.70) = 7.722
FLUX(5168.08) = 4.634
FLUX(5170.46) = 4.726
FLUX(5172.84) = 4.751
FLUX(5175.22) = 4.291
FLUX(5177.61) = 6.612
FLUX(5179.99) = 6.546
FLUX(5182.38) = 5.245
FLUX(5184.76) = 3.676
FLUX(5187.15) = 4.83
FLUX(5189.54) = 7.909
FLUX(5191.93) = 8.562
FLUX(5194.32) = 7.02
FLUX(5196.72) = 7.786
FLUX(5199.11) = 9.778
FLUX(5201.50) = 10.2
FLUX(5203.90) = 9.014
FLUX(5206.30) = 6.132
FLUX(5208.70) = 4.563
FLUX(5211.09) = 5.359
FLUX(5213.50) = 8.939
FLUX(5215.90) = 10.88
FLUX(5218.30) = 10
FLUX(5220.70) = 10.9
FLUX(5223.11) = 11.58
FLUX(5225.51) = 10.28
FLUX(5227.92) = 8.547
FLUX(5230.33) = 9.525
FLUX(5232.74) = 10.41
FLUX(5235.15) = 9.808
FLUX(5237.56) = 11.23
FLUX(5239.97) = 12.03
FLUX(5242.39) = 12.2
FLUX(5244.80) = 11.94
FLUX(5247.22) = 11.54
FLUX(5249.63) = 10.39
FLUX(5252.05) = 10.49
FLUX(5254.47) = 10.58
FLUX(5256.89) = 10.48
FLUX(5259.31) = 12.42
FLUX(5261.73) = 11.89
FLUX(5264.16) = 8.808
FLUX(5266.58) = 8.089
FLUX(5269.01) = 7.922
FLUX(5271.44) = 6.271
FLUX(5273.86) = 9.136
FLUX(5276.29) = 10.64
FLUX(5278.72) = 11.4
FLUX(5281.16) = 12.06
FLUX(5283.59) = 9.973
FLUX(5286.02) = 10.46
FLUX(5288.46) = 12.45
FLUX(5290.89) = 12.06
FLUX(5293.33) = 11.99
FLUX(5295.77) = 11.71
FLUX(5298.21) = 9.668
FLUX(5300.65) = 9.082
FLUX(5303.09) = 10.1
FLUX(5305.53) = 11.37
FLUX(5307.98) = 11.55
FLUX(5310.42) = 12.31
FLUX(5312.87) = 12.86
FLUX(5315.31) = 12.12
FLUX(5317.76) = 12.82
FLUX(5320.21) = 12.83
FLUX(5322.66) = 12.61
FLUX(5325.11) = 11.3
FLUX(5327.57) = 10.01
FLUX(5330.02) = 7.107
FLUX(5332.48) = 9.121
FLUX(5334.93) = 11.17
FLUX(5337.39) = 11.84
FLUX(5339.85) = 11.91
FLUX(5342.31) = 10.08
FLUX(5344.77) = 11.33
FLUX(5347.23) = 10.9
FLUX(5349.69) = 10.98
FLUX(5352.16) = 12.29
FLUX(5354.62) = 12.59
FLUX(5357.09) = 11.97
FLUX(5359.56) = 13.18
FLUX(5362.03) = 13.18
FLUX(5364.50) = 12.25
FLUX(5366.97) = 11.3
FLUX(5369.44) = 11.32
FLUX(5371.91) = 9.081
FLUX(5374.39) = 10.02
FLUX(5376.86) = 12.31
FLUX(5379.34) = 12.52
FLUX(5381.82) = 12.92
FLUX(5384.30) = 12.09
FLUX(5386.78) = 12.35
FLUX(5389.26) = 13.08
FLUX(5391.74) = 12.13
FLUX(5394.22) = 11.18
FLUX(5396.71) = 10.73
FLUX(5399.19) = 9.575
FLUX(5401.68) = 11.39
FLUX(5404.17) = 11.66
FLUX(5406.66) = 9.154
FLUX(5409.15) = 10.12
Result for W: 0.176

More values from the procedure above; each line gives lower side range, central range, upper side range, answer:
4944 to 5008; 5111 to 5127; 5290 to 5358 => 0.29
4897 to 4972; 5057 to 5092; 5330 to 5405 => 0.27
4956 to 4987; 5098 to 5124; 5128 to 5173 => 0.01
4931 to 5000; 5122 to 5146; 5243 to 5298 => 0.32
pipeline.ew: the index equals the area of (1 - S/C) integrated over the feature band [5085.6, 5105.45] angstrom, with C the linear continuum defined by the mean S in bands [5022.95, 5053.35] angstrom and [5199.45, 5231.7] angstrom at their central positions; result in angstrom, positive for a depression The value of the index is 1.8 angstrom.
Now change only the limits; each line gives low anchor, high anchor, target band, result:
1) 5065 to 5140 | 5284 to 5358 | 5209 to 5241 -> -0.2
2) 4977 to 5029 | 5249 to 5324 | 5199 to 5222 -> 3.9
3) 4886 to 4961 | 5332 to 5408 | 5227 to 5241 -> 0.9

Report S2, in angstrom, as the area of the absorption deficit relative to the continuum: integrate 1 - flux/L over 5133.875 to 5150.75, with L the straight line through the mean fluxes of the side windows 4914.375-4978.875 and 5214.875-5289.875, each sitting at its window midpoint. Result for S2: 3.96 angstrom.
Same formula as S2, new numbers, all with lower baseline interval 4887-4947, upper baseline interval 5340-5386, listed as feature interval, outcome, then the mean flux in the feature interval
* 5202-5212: 4.0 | 6.57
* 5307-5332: 0.1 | 11.5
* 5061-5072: 2.4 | 8.14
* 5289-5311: 0.6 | 11.1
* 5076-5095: 4.6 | 7.99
